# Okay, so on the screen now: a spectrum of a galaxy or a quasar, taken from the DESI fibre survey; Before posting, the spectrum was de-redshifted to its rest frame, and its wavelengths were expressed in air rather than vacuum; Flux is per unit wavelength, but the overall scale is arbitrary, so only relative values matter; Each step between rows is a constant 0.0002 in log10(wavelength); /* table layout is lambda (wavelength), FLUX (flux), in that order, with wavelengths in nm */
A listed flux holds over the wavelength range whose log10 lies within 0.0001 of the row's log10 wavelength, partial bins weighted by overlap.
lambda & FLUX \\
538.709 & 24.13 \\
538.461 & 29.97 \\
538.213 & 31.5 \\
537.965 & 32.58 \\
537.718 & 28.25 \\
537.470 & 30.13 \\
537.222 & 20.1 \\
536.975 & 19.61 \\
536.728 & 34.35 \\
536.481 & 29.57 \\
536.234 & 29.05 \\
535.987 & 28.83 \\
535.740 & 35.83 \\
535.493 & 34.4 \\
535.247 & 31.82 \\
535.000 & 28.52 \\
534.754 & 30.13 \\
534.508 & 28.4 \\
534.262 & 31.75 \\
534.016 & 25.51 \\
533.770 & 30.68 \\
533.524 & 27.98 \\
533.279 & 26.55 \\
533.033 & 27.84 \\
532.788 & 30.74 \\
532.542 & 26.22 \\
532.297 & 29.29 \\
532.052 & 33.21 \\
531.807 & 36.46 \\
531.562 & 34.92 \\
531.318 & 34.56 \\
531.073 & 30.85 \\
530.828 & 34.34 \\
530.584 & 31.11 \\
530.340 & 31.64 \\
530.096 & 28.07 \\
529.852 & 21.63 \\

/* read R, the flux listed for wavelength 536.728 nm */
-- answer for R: 34.35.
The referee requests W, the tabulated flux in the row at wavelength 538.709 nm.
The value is 24.13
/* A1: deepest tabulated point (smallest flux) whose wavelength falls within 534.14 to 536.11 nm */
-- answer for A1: 28.4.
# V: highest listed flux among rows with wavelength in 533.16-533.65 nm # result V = 27.98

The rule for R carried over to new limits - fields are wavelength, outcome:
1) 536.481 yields 29.57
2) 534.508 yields 28.4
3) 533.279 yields 26.55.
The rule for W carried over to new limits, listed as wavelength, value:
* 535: 28.52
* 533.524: 27.98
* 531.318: 34.56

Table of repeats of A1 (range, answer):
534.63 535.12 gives 28.52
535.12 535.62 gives 31.82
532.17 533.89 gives 26.22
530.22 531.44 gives 30.85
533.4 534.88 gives 25.51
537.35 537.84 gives 28.25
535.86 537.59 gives 19.61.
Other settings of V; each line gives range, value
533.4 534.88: 31.75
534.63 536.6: 35.83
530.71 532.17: 36.46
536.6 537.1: 34.35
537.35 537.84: 30.13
